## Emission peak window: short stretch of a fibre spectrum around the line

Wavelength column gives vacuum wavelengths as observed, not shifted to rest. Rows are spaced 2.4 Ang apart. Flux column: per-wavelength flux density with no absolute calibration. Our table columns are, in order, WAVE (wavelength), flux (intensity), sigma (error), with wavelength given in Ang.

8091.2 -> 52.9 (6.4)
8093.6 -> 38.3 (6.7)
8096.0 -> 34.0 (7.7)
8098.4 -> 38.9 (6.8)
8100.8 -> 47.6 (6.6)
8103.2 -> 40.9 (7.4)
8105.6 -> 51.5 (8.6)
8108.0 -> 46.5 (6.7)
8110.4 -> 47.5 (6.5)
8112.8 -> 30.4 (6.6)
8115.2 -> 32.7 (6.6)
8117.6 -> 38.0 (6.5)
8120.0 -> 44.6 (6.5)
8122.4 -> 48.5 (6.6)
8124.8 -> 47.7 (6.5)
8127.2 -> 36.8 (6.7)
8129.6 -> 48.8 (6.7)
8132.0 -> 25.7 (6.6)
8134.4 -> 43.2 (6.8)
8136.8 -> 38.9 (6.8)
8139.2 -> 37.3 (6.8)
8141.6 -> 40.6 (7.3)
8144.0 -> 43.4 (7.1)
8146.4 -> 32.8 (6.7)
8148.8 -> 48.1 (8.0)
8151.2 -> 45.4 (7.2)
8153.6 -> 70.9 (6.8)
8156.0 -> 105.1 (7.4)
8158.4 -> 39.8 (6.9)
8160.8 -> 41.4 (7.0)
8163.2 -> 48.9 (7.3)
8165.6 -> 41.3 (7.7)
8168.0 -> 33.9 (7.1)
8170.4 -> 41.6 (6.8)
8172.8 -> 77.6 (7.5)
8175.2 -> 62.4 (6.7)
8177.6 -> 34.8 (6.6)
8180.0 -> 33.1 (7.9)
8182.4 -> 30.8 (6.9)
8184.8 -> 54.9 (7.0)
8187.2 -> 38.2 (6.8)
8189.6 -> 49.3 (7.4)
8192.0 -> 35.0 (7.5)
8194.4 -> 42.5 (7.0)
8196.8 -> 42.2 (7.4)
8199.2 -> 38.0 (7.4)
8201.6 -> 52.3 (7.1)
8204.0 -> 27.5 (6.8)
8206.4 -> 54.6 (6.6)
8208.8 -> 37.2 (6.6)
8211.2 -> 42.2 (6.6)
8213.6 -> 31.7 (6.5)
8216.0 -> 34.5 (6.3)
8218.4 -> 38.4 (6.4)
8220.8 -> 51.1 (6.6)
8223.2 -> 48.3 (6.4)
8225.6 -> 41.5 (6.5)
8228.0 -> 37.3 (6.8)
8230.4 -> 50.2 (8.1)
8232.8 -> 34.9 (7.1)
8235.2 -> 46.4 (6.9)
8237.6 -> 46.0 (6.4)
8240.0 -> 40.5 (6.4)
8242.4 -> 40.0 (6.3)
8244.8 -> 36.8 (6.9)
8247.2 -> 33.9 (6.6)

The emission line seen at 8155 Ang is [S II]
